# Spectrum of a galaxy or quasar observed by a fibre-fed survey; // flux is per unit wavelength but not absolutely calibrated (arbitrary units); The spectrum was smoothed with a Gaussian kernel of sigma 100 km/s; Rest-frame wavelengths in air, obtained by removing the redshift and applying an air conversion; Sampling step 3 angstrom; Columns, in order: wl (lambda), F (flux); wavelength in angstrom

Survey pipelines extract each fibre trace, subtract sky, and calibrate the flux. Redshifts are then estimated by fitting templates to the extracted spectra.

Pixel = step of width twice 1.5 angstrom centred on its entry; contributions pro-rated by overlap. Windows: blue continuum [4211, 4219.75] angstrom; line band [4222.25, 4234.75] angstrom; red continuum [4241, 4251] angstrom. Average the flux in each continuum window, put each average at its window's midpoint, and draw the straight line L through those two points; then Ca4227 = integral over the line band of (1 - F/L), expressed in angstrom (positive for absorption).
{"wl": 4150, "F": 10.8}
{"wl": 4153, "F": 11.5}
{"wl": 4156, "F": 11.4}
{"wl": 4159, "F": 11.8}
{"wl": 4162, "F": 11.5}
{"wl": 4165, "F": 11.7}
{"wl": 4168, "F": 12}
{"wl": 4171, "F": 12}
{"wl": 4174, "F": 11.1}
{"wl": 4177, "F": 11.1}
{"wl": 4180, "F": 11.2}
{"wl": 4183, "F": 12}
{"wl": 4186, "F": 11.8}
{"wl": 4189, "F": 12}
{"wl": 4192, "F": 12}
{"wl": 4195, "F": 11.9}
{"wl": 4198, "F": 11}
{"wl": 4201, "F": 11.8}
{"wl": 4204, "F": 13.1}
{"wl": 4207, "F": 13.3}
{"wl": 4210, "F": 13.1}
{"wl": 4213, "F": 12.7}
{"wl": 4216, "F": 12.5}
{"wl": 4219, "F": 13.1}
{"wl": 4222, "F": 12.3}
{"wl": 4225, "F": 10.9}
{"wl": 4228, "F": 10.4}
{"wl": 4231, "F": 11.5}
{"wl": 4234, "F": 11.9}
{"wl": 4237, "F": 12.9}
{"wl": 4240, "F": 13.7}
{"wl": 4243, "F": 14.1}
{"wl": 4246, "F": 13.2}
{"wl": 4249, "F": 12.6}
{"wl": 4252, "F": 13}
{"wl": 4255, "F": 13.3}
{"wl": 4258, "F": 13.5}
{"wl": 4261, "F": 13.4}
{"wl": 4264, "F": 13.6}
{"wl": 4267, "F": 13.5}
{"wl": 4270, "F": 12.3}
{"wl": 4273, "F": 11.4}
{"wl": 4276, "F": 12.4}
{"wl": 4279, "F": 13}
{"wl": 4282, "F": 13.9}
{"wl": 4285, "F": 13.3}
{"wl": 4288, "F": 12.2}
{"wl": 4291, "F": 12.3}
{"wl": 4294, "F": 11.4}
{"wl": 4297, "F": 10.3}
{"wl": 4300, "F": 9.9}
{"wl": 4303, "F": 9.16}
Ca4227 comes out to 1.7 angstrom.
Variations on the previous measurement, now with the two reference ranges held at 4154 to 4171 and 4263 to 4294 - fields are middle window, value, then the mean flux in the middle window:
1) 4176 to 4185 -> 0.3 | 11.5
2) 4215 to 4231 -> 0.6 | 11.8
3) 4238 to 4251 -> -1.0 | 13.4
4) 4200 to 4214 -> -0.9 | 12.8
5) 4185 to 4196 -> 0.0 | 11.9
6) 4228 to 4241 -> 0.1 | 12.2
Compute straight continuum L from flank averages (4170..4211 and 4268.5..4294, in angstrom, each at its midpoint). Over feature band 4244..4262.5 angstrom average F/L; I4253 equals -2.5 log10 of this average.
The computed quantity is -0.07 mag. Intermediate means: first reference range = 11.9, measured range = 13.2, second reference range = 12.5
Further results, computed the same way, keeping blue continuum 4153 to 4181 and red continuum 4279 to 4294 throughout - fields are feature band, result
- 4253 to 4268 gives -0.08 mag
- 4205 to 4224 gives -0.07 mag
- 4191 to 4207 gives -0.02 mag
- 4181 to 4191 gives -0.02 mag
